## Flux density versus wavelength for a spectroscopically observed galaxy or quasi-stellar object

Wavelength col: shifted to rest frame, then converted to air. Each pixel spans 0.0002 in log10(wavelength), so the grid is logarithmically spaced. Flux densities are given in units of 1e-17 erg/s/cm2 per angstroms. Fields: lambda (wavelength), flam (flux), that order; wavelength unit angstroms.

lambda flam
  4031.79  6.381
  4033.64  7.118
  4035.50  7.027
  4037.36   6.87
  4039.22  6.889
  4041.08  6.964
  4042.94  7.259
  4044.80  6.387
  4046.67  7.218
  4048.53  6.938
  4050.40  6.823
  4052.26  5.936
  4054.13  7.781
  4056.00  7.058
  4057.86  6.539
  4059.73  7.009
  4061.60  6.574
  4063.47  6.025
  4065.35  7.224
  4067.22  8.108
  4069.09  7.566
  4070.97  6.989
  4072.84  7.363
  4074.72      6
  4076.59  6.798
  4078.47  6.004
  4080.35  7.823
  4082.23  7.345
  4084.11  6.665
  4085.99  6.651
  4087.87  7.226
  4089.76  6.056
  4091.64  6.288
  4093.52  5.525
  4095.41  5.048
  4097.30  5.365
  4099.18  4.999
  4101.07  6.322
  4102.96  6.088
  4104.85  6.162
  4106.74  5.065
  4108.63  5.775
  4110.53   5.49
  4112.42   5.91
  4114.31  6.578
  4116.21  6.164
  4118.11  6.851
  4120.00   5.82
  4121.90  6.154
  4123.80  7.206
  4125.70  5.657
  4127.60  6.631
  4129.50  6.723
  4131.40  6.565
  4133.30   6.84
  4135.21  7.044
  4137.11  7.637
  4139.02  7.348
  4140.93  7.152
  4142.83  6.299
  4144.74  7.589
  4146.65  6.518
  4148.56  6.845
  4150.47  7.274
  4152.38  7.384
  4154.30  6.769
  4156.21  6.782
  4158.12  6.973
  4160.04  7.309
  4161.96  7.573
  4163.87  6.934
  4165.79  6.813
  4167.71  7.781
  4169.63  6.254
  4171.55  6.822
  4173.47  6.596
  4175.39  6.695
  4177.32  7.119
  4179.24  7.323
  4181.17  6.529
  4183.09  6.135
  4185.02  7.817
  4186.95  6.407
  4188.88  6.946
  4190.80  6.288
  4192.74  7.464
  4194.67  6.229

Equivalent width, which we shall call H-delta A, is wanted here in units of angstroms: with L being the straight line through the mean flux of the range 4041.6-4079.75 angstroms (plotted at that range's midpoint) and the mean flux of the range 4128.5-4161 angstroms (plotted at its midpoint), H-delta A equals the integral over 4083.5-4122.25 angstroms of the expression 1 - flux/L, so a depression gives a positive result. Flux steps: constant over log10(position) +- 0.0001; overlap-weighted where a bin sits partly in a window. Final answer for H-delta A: 5.27 angstroms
